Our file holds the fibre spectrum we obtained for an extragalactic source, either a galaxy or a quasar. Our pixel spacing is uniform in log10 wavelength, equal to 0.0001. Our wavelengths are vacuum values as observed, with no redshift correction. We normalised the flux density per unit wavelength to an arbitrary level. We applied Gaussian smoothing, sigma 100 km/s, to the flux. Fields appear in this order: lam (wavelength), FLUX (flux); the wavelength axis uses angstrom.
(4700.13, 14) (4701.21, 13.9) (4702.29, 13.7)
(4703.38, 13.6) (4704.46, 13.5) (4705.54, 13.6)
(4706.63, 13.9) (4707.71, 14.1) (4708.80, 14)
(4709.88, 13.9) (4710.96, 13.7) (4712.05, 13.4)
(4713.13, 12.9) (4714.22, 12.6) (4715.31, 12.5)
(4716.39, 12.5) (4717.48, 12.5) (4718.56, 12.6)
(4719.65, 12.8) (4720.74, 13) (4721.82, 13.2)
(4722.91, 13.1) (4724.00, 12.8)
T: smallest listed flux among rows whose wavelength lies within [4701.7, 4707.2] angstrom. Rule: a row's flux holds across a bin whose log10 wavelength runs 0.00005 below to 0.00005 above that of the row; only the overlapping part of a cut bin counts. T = 13.5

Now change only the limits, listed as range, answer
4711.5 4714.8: 12.6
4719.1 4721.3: 12.8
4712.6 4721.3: 12.5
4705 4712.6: 13.4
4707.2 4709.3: 14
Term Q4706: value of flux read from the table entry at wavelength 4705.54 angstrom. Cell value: 13.6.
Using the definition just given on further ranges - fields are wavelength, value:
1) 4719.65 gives 12.8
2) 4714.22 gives 12.6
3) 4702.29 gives 13.7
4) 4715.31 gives 12.5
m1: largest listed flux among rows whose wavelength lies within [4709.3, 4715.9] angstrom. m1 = 13.9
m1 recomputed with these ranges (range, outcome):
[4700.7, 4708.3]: 14.1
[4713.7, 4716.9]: 12.6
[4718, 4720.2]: 12.8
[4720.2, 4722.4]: 13.2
